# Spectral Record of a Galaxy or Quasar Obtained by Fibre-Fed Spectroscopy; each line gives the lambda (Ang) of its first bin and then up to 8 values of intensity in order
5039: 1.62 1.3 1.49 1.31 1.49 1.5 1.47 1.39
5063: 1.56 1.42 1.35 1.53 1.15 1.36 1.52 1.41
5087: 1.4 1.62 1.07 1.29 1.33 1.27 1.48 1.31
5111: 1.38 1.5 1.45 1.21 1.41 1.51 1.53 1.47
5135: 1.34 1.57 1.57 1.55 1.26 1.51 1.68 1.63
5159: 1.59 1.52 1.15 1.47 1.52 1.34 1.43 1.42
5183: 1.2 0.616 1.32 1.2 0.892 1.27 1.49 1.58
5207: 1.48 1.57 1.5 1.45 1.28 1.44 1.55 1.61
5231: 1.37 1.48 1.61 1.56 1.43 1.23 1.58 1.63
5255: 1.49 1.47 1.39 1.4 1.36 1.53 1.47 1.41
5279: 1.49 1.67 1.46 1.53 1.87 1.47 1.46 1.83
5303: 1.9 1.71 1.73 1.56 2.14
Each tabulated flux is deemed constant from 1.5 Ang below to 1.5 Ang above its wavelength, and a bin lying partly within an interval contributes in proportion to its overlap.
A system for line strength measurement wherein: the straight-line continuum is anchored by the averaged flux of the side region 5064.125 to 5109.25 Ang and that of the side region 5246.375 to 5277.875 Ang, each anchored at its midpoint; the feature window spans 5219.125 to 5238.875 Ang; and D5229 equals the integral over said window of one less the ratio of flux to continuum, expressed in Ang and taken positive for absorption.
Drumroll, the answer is -0.7 Ang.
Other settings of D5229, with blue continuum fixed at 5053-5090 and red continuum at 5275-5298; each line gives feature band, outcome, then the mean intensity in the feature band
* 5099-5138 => 1.3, 1.41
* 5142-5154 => -0.2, 1.5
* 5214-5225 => 0.7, 1.42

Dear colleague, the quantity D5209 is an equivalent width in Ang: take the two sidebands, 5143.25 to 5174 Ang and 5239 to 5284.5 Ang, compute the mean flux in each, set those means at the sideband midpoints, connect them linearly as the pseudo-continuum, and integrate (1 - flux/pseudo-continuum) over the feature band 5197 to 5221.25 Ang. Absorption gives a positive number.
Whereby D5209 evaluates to 0.3 Ang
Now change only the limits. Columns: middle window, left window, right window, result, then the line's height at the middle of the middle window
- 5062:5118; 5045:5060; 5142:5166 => 2.8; 1.46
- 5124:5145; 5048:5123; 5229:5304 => -1.1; 1.43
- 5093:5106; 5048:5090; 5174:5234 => 1.0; 1.41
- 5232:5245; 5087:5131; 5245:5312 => 0.1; 1.51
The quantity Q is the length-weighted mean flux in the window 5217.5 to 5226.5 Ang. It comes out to 1.42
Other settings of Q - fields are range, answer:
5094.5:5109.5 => 1.34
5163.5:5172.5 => 1.38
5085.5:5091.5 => 1.51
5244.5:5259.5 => 1.48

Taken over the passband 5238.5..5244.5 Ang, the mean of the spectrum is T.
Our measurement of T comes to 1.49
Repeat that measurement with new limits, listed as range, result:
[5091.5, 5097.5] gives 1.18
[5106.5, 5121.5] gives 1.37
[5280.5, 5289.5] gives 1.55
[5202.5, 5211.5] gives 1.54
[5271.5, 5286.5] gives 1.5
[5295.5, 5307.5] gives 1.72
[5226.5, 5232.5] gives 1.49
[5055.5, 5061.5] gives 1.43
